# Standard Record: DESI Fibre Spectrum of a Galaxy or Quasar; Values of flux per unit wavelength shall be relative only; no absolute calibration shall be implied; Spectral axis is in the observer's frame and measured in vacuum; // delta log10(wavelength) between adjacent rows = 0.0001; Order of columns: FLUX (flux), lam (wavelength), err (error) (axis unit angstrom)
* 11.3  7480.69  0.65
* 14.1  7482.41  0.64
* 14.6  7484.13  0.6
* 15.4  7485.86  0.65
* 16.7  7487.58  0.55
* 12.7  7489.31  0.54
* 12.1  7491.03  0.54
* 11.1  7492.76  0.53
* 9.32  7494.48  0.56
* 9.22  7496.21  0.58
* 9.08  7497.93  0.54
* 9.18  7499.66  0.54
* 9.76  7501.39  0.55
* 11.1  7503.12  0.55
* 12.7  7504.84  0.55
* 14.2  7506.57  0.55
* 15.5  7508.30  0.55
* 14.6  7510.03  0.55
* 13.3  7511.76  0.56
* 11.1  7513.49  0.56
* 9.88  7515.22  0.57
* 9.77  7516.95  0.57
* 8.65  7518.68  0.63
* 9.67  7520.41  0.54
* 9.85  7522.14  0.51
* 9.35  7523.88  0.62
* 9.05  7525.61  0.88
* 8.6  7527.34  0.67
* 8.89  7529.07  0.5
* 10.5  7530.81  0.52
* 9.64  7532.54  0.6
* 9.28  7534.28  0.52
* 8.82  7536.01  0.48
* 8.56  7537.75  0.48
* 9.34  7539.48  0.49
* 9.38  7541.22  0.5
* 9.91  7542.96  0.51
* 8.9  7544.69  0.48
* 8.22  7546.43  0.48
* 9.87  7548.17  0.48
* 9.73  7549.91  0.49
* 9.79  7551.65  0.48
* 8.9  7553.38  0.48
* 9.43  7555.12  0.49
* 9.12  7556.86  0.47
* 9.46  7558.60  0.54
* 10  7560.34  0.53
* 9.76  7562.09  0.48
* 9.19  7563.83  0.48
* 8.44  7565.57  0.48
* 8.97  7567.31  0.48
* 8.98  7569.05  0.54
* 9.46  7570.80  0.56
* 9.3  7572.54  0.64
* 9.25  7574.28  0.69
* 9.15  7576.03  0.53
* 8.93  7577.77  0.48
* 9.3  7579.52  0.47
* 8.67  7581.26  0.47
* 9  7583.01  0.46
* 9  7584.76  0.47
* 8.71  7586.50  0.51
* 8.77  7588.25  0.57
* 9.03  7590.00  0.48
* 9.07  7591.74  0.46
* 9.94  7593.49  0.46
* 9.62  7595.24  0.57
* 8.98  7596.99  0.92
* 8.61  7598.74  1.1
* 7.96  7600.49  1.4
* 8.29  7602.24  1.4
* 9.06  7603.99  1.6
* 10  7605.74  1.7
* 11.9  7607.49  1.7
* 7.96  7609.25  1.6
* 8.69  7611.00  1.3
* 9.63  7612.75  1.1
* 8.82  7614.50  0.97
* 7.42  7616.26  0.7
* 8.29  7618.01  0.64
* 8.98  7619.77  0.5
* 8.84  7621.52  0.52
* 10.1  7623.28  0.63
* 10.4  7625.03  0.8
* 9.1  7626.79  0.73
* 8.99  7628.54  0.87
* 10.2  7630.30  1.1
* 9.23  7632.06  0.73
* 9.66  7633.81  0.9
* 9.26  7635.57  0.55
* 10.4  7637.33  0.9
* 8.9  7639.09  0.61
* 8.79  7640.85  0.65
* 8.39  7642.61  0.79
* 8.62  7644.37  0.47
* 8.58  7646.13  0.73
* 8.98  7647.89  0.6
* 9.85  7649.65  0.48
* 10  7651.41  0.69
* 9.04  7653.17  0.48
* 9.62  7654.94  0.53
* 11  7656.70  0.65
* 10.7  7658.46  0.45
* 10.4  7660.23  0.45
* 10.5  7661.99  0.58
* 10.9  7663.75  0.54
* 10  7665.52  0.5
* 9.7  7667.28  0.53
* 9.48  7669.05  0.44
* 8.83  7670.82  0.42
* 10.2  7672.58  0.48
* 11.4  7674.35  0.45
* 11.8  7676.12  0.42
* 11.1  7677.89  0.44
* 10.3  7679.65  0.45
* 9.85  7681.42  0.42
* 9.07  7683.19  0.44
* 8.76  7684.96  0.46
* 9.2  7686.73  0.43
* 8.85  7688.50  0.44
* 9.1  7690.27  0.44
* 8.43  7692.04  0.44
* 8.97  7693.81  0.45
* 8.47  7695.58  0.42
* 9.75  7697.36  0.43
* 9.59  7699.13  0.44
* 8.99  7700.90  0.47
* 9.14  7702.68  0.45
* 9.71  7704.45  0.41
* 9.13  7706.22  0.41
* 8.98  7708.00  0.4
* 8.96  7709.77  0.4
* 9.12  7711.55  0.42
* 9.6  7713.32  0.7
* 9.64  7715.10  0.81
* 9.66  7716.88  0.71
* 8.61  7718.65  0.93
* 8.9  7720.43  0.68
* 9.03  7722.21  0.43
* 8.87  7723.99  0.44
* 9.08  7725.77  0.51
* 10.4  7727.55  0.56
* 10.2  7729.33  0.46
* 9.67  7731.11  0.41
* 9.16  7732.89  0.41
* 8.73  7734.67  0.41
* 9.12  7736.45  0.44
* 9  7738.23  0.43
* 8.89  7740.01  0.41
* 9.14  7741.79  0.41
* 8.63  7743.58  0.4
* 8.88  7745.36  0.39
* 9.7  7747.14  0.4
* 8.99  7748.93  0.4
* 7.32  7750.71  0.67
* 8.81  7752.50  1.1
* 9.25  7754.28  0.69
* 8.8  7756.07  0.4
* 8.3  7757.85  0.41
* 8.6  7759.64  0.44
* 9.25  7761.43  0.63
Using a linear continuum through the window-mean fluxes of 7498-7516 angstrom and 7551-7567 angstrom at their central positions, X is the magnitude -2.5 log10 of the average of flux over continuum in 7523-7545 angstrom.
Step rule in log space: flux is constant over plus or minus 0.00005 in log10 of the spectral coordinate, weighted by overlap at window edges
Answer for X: 0.15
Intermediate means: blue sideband 12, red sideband 9.33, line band 9.26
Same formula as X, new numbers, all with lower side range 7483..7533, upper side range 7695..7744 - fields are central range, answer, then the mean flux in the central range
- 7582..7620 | 0.15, 8.98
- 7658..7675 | -0.05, 10.2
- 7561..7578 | 0.16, 9.16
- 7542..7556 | 0.16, 9.35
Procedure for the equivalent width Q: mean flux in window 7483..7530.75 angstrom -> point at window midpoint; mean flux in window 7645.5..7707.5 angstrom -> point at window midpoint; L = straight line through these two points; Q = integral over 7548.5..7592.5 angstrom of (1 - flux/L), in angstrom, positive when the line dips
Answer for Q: 6.3 angstrom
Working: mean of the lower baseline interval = 11.3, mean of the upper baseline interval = 9.7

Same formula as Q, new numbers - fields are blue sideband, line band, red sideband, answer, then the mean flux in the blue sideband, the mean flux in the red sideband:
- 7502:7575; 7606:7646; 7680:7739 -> 1.5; 9.96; 9.21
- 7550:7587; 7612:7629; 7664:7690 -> 0.9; 9.2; 9.9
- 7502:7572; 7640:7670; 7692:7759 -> -0.8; 9.99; 9.1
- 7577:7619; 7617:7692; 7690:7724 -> -4.7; 8.98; 9.14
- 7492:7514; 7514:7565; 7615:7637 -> 7.0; 11.6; 9.23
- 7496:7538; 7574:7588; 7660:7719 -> 1.6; 10.5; 9.59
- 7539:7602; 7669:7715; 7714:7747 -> -1.5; 9.16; 9.21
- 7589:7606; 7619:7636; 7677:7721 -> -0.7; 9.02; 9.28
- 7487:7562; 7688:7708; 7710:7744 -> 0.6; 10.3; 9.24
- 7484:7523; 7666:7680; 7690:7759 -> -0.9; 11.7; 9.09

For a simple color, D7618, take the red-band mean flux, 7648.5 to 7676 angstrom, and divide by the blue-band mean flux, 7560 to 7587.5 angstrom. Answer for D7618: 1.1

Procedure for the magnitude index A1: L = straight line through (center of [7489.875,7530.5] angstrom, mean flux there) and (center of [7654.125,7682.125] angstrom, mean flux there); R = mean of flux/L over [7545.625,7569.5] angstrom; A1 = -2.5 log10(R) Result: 0.14 mag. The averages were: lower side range 10.7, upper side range 10.4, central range 9.28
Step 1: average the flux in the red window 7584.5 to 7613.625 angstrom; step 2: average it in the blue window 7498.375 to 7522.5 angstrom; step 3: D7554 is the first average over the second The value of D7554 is 0.80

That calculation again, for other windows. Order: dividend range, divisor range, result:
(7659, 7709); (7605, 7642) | 1.04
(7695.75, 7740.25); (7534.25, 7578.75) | 1.00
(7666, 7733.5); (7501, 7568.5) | 0.94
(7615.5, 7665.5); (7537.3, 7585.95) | 1.03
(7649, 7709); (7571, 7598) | 1.07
